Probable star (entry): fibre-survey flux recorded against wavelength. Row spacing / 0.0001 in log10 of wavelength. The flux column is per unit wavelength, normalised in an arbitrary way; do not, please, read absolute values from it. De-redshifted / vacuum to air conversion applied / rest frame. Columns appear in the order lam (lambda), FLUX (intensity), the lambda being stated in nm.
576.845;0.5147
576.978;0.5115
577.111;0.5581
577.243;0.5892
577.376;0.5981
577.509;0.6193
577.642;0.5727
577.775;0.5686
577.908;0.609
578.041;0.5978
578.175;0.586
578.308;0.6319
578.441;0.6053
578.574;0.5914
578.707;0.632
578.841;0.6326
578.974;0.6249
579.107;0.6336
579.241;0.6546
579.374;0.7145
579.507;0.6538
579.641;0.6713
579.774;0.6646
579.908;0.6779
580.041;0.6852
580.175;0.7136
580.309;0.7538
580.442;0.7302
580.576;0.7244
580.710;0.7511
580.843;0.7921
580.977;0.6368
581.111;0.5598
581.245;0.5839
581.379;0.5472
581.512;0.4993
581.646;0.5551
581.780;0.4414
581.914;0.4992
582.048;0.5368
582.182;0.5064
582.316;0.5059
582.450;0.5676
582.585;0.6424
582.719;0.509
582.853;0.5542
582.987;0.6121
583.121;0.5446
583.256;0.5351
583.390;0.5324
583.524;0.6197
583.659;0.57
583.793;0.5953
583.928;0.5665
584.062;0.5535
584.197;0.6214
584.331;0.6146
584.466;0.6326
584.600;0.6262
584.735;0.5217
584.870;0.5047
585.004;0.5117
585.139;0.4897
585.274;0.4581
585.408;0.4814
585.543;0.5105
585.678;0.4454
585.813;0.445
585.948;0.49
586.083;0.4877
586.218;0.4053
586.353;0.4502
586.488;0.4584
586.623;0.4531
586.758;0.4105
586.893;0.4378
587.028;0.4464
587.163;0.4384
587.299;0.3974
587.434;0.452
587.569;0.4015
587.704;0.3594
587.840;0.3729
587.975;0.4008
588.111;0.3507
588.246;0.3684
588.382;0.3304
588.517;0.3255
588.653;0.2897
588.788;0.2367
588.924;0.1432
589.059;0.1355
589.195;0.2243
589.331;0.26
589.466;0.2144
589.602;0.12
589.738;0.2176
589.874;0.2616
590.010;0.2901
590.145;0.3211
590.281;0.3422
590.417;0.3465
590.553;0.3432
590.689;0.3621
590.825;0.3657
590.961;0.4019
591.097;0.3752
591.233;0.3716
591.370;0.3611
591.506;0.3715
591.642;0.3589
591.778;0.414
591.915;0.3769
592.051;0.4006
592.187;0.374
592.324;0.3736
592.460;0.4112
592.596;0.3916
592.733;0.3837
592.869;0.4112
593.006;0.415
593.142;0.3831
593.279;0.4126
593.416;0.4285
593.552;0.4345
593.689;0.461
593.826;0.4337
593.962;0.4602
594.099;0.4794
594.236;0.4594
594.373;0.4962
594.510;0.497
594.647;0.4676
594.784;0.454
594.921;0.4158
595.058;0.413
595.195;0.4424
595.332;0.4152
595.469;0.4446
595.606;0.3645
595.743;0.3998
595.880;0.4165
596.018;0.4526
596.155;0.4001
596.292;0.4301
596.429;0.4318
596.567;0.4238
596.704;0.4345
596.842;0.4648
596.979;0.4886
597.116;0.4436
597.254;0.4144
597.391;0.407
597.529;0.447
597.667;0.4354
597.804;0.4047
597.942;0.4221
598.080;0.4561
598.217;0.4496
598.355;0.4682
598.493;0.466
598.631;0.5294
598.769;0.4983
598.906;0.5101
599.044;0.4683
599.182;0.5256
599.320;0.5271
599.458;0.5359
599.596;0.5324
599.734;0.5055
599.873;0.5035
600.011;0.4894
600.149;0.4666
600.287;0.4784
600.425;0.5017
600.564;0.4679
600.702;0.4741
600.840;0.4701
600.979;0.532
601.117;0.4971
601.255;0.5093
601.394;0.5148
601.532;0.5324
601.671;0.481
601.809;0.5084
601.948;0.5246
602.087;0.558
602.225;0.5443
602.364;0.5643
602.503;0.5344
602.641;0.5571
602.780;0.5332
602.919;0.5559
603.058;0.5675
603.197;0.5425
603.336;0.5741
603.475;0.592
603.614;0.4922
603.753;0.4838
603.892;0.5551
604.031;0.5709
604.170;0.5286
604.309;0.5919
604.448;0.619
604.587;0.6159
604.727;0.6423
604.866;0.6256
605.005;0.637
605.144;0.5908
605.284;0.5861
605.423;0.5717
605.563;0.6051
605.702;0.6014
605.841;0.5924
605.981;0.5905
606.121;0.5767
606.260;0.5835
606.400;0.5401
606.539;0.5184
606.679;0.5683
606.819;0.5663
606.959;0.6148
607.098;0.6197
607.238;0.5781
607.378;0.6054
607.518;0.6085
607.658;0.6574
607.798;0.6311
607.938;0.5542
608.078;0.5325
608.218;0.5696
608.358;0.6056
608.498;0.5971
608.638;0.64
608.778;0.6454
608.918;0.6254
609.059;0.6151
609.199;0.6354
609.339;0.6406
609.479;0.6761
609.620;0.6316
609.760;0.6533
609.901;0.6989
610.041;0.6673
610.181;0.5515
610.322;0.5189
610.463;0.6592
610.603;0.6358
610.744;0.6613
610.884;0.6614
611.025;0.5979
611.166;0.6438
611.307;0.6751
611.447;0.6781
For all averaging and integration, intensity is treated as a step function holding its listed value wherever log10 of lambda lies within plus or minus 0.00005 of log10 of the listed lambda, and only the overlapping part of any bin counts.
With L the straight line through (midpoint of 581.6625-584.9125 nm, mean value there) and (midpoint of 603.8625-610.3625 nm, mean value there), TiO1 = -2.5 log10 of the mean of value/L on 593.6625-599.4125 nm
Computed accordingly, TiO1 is 0.28 mag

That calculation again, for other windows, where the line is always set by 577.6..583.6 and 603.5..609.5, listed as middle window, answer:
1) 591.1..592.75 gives 0.495 mag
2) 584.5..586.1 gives 0.209 mag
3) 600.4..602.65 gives 0.158 mag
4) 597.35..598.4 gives 0.343 mag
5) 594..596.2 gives 0.339 mag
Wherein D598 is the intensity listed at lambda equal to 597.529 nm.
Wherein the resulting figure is 0.447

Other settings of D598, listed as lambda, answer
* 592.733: 0.3837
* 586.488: 0.4584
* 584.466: 0.6326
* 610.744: 0.6613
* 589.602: 0.12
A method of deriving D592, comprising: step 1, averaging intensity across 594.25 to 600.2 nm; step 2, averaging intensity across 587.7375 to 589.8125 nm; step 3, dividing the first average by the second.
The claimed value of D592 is 1.71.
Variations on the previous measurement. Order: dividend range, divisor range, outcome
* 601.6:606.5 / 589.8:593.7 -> 1.51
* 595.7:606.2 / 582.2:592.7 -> 1.22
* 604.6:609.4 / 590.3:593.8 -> 1.54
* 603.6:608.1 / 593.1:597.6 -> 1.34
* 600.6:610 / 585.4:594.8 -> 1.52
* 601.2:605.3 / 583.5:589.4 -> 1.28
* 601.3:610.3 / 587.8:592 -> 1.87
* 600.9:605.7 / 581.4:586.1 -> 1.04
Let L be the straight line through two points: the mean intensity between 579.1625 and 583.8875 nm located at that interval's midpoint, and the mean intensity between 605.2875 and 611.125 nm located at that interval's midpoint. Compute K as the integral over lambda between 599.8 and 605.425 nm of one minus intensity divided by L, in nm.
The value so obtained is 0.620 nm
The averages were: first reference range 0.609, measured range 0.541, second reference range 0.607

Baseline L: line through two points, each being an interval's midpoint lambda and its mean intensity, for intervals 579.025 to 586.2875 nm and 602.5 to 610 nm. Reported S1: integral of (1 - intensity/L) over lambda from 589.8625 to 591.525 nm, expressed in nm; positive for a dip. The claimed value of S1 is 0.67 nm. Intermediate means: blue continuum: 0.58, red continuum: 0.593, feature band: 0.349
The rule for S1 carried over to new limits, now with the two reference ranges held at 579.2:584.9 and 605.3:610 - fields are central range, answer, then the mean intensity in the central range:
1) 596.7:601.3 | 0.966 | 0.478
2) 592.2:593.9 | 0.546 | 0.411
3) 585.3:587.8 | 0.671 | 0.442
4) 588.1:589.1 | 0.551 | 0.272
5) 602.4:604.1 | 0.163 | 0.547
